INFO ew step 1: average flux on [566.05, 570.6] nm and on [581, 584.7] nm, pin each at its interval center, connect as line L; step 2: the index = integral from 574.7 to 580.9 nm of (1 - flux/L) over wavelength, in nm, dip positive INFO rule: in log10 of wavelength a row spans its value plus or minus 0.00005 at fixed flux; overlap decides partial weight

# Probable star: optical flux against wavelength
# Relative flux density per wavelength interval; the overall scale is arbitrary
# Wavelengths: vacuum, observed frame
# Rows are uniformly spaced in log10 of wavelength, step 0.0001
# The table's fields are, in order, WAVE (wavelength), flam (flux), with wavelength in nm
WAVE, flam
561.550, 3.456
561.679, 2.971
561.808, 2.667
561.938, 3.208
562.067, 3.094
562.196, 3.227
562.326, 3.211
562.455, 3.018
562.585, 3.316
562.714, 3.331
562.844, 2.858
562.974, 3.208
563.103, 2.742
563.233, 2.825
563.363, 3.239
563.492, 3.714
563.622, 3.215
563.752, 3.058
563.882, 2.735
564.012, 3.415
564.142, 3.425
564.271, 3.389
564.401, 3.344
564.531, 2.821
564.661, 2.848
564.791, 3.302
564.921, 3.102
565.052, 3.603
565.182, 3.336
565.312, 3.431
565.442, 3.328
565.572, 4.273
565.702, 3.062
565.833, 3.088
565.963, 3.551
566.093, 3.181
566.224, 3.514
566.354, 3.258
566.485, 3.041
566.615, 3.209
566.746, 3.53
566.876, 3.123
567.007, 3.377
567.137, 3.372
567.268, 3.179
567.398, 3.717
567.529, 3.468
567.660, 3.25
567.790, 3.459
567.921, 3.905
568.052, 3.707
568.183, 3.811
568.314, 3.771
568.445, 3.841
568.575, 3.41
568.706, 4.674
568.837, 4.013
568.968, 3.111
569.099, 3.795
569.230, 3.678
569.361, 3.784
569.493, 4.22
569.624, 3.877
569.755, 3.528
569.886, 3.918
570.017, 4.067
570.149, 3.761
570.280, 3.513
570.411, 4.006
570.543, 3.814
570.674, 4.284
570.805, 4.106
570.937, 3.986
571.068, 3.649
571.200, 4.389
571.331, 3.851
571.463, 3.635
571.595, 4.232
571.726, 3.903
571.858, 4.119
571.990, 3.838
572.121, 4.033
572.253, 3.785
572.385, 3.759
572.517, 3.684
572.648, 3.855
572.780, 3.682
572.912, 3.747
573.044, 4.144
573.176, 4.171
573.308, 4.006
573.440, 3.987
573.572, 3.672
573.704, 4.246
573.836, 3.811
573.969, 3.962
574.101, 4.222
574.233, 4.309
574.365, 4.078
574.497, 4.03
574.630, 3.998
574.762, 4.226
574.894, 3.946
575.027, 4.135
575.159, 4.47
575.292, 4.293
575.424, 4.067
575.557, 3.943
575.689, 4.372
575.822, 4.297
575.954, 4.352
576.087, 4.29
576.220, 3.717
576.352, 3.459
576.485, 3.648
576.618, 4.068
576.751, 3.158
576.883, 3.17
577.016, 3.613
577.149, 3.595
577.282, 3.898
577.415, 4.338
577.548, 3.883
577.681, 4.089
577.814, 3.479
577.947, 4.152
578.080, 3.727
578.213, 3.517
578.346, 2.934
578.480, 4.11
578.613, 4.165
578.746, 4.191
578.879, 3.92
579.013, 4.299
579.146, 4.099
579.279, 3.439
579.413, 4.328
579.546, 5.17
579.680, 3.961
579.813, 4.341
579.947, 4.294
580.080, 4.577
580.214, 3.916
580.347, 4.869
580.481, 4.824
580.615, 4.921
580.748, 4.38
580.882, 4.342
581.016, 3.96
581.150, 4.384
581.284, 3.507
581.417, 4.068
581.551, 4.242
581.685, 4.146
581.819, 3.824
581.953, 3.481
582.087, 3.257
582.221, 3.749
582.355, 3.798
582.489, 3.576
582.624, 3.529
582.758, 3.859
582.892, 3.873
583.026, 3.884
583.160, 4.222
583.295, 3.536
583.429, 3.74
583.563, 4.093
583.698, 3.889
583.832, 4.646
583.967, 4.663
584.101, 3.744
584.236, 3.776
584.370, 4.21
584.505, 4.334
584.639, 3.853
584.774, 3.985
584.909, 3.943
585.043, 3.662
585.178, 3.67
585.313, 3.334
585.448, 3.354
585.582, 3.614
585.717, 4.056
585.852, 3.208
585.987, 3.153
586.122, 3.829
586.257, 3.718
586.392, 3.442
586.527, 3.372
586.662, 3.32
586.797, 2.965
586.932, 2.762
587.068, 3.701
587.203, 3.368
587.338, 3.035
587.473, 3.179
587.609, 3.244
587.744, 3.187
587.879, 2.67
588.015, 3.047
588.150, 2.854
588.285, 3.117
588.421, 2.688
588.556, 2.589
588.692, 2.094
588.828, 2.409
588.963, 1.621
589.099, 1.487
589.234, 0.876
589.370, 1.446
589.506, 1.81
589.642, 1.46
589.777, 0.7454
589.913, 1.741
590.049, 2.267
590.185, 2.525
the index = -0.39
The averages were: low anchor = 3.63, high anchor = 3.92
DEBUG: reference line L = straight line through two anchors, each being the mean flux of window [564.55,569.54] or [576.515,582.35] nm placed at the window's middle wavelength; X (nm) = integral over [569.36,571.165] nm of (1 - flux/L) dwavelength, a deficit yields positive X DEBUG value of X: -0.14 nm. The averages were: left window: 3.5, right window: 4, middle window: 3.9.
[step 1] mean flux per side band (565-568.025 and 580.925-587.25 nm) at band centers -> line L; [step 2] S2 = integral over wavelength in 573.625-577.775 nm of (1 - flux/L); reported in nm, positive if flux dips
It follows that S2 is -0.461 nm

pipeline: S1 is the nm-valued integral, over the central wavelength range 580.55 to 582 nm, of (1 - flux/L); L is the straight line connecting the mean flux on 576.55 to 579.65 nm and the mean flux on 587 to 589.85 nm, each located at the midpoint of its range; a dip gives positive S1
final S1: -0.29 nm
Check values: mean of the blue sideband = 3.89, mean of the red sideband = 2.41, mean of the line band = 4.12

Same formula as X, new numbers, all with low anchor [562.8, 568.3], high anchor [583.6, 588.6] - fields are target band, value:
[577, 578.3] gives -0.152 nm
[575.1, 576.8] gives -0.304 nm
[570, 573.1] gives -0.495 nm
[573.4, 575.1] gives -0.329 nm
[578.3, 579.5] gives -0.191 nm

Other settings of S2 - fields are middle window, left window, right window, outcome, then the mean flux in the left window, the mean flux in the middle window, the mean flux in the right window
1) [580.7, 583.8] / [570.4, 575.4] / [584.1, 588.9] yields -0.30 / 4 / 3.89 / 3.34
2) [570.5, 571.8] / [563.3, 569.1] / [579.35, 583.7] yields -0.13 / 3.42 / 3.99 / 4.08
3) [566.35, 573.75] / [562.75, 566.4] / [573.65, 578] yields -0.35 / 3.25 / 3.77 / 3.98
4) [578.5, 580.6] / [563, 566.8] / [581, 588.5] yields -0.46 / 3.26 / 4.3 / 3.63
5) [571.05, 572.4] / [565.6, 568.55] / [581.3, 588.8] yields -0.18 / 3.44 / 3.94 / 3.56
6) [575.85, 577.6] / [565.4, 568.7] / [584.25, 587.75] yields -0.14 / 3.48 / 3.79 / 3.53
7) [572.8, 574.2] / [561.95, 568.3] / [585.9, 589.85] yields -0.42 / 3.3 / 3.99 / 2.66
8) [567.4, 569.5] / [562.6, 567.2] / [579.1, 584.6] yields -0.18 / 3.25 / 3.73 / 4.08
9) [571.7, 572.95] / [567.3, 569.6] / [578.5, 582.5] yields 0.01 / 3.74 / 3.84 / 4.14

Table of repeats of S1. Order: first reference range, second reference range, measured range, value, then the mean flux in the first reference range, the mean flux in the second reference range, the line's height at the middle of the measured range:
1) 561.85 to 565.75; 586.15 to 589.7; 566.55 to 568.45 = -0.22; 3.22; 2.69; 3.14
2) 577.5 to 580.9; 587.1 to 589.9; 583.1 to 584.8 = -0.44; 4.15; 2.35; 3.23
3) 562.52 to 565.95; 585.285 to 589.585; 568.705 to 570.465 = -0.37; 3.24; 2.88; 3.15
